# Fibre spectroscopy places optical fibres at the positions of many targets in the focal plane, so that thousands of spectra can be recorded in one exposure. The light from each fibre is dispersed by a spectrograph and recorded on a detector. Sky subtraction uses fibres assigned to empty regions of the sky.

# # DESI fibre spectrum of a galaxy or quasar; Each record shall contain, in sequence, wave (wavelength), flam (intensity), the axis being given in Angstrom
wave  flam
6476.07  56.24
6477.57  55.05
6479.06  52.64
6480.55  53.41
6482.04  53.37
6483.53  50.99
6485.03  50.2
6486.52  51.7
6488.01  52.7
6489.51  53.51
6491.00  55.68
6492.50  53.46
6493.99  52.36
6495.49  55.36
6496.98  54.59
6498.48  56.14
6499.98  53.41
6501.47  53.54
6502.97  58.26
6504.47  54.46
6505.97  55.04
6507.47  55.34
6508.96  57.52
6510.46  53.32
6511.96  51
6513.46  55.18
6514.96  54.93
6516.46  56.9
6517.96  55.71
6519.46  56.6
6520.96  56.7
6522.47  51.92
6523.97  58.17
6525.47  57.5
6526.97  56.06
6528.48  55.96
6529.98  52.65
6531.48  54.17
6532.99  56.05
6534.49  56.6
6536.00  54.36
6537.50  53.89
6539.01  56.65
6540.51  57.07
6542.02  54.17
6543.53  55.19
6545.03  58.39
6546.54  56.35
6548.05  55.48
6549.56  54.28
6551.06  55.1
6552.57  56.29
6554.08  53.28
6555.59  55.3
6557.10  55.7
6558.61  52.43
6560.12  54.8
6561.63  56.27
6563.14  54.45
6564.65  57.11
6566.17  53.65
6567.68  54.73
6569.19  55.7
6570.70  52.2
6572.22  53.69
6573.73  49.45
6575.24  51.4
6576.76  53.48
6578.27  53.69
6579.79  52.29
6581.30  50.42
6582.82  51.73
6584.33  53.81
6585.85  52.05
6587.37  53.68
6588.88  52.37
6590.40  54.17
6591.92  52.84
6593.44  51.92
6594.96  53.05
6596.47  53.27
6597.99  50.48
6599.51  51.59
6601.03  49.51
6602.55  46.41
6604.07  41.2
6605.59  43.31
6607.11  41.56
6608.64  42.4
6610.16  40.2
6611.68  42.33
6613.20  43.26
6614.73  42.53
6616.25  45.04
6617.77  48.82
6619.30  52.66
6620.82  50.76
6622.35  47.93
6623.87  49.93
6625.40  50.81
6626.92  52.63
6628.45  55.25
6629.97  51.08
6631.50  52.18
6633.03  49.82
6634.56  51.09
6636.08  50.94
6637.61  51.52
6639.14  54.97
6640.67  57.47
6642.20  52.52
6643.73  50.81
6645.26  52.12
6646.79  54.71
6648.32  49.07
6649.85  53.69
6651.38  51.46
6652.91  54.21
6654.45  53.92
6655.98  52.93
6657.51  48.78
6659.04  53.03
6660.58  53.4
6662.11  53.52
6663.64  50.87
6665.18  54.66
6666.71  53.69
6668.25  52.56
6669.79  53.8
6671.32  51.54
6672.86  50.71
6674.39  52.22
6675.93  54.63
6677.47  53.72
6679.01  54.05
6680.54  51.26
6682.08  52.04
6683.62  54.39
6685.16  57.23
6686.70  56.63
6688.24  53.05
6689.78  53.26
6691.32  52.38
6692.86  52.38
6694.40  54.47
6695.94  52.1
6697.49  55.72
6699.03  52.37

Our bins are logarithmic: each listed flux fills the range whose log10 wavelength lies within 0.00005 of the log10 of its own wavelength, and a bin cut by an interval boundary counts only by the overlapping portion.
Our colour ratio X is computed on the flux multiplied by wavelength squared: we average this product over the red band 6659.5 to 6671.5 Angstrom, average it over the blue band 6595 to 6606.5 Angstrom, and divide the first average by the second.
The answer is 1.1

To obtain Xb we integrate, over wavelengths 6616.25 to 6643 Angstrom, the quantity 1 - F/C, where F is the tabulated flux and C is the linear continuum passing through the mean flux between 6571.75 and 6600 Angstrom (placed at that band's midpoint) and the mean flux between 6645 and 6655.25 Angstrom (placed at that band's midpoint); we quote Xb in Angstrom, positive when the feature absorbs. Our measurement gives 0.5 Angstrom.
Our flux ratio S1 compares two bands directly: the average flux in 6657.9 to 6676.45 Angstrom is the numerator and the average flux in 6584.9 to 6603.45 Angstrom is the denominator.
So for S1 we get 1.0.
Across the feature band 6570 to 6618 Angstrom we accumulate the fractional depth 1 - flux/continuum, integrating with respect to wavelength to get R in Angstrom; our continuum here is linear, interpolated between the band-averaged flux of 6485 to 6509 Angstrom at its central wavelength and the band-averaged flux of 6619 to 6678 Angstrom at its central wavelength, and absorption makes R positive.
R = 3.5 Angstrom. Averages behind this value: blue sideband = 54.4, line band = 49.2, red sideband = 52.3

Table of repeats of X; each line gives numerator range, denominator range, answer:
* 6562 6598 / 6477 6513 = 1.01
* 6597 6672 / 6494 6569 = 0.94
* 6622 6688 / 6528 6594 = 1.00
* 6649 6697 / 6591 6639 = 1.11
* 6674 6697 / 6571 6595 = 1.05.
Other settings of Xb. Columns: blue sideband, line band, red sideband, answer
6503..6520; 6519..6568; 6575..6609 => -1.93 Angstrom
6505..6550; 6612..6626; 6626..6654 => 1.40 Angstrom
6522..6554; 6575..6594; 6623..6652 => 0.47 Angstrom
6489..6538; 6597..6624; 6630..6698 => 3.82 Angstrom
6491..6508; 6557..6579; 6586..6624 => -1.50 Angstrom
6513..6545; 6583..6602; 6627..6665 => 0.57 Angstrom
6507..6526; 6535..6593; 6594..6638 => -2.35 Angstrom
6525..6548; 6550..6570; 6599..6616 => -1.25 Angstrom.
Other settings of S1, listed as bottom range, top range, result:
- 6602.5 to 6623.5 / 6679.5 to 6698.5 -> 1.20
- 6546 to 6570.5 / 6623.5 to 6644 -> 0.95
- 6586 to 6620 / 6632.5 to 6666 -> 1.10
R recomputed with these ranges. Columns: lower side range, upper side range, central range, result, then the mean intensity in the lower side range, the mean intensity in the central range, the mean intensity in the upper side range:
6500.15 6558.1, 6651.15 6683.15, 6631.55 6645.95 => 0.3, 55.4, 52.3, 52.8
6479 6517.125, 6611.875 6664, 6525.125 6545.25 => -0.8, 54.1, 55.5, 51.2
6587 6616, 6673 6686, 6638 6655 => -0.7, 47.6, 53.1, 53.6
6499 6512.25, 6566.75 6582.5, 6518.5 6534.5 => -0.4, 54.8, 55.6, 52.7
